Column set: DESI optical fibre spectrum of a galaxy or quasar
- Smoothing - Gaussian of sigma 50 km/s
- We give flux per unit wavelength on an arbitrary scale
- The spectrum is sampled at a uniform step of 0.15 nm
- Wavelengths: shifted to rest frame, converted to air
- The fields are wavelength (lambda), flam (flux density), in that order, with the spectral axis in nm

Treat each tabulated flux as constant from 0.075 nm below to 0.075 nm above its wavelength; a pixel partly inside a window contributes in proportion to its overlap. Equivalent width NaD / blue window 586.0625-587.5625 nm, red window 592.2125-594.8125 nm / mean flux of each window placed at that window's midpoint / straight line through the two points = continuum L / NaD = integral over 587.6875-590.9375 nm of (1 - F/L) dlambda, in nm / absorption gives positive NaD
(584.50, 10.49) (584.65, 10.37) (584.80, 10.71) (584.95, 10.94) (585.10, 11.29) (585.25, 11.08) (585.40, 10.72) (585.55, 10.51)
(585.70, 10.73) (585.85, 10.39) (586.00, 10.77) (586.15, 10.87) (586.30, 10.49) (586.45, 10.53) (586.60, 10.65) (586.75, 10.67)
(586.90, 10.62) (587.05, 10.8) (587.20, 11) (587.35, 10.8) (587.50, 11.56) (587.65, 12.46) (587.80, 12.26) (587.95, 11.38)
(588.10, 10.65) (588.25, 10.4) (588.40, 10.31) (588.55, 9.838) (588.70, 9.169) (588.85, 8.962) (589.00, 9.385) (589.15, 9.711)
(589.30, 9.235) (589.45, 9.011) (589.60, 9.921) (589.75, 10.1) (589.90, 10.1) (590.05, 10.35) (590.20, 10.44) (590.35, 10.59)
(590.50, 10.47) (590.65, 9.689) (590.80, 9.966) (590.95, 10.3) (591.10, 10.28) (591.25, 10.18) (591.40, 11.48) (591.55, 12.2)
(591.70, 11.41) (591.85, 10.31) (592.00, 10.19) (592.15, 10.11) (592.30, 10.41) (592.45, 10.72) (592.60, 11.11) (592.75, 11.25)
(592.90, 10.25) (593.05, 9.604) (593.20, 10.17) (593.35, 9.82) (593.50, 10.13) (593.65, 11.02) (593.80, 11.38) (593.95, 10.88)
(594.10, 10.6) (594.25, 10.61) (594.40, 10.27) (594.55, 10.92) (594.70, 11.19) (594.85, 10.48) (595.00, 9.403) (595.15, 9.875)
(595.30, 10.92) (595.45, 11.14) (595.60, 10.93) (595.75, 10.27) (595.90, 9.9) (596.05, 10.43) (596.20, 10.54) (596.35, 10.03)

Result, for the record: 0.18 nm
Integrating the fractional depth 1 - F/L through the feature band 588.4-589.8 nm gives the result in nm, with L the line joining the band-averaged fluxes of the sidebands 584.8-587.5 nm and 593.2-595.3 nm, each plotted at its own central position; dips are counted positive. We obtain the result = 0.15 nm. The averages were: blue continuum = 10.8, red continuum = 10.5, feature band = 9.51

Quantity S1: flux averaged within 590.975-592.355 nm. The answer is 10.7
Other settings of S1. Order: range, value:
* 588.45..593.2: 10.2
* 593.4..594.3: 10.7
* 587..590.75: 10.3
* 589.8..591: 10.2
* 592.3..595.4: 10.5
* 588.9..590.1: 9.7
